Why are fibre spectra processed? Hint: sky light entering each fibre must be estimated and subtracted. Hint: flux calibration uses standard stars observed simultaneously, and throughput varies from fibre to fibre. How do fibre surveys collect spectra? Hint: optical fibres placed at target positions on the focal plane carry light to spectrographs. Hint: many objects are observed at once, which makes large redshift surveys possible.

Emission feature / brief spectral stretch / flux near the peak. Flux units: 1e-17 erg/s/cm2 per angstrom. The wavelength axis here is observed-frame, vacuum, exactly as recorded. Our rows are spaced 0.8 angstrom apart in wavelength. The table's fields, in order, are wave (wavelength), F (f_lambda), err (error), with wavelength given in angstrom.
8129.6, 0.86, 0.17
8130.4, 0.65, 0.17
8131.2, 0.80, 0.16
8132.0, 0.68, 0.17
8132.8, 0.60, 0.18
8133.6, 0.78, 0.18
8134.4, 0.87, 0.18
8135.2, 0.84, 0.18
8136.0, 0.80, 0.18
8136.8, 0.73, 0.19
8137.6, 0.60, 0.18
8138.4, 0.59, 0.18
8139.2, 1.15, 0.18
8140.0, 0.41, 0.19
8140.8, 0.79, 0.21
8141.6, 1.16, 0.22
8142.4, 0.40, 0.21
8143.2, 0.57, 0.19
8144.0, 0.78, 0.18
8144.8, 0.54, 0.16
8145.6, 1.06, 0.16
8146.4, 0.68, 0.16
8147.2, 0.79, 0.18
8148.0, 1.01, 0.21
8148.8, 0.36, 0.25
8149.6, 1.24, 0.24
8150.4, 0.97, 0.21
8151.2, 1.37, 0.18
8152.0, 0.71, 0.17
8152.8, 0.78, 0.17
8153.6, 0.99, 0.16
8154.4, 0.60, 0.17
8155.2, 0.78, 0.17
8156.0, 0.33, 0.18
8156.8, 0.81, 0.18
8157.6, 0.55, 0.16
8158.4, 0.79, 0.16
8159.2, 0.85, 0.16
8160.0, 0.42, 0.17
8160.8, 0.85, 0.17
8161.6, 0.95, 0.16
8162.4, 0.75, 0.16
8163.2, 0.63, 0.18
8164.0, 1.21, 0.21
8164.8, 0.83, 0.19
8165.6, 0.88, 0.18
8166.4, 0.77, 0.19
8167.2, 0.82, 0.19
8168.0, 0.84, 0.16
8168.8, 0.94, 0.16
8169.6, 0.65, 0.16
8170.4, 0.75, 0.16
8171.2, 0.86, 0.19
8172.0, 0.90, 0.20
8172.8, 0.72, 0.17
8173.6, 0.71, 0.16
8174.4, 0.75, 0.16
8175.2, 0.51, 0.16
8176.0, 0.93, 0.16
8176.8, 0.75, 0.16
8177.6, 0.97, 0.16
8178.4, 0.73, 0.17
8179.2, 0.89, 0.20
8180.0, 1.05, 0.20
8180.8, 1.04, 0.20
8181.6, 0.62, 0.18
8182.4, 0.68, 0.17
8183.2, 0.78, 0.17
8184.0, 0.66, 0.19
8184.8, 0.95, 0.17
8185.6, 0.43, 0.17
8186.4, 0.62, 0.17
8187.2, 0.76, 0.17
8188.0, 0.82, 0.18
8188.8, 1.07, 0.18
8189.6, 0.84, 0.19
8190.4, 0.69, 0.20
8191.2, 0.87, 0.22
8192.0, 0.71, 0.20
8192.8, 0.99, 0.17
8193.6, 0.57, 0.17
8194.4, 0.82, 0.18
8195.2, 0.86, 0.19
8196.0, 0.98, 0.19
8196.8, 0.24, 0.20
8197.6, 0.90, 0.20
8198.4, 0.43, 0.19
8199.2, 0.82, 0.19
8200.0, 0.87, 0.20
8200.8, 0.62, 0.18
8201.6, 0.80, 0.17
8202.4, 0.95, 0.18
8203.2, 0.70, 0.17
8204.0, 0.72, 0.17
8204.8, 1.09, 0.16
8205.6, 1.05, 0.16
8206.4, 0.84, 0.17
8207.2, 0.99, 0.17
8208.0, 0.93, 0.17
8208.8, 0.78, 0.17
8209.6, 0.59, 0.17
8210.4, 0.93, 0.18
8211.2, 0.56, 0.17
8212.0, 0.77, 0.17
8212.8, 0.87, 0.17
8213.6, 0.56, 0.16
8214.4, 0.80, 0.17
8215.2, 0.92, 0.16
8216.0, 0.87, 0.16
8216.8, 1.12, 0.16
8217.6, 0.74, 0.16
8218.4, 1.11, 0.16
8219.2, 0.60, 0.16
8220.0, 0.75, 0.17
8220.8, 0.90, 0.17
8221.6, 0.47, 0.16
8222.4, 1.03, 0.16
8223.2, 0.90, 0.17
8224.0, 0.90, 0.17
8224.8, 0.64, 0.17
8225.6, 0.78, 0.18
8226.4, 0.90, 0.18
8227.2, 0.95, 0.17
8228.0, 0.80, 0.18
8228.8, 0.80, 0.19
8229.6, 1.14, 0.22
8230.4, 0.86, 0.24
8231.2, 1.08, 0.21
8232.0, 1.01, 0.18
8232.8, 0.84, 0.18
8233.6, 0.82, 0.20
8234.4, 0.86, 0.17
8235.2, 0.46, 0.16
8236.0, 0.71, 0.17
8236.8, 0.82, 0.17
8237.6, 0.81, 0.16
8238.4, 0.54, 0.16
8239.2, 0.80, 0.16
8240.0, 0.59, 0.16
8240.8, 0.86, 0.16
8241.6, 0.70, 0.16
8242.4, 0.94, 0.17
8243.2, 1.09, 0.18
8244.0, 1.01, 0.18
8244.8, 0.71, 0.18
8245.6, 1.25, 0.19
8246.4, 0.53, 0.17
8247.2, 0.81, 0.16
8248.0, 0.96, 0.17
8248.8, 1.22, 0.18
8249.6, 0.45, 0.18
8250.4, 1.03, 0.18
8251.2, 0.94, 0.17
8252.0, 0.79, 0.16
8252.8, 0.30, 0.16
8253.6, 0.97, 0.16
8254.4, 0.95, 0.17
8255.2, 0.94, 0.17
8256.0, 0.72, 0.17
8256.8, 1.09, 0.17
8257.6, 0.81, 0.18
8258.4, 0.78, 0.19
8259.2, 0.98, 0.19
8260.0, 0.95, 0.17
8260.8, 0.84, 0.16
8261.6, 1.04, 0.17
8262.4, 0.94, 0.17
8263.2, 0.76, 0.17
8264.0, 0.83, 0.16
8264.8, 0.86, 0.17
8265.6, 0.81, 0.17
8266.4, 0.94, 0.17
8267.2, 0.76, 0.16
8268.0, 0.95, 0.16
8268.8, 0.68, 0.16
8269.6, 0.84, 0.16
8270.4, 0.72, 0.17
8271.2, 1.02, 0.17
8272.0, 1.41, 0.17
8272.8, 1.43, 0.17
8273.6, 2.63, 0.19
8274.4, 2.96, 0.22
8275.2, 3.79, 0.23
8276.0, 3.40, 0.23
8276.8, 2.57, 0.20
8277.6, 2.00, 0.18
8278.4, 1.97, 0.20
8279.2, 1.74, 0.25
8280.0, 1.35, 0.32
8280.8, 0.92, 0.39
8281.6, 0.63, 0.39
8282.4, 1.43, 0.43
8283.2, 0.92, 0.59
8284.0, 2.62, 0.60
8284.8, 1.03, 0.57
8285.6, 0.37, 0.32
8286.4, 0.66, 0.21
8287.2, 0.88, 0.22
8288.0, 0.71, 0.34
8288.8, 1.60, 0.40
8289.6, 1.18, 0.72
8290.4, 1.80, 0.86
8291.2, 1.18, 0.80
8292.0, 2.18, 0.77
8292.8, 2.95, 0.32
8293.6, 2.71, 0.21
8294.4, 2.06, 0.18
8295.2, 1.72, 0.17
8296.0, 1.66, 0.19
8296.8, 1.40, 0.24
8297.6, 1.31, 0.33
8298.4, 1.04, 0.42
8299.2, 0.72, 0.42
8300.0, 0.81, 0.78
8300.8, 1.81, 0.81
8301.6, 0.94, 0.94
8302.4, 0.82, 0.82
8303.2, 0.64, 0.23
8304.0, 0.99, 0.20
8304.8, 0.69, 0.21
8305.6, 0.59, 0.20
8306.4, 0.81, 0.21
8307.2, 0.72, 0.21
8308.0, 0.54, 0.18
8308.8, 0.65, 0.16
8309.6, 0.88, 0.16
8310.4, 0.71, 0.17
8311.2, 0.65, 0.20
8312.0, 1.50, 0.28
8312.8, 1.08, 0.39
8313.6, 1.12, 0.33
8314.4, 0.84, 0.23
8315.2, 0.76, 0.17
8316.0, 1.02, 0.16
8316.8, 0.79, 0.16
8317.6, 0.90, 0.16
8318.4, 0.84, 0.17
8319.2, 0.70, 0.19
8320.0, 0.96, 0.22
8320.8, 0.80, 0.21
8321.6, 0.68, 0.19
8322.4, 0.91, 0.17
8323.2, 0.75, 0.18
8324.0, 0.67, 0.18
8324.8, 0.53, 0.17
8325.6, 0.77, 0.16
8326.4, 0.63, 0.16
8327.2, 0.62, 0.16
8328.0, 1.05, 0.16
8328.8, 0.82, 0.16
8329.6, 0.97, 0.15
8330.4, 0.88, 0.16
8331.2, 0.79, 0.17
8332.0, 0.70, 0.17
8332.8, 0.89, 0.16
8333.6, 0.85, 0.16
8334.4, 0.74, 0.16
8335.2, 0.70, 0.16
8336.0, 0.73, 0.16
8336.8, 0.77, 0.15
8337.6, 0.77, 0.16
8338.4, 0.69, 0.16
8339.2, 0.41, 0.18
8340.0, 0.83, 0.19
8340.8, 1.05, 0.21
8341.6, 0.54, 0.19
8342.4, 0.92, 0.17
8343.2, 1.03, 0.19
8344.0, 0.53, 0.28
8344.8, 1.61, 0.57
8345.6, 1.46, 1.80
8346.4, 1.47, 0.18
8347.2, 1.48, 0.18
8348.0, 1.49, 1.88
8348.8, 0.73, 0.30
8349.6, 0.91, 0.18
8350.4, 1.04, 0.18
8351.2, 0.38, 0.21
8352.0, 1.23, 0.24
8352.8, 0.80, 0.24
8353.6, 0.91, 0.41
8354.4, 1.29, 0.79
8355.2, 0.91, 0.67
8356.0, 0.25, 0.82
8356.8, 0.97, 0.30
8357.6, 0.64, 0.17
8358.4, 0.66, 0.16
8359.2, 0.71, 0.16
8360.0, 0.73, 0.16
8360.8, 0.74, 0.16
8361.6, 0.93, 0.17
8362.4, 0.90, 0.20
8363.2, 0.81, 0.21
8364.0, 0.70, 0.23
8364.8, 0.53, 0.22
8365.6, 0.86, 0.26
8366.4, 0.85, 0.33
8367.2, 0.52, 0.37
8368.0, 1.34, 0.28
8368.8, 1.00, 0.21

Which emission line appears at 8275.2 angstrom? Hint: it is [S II]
